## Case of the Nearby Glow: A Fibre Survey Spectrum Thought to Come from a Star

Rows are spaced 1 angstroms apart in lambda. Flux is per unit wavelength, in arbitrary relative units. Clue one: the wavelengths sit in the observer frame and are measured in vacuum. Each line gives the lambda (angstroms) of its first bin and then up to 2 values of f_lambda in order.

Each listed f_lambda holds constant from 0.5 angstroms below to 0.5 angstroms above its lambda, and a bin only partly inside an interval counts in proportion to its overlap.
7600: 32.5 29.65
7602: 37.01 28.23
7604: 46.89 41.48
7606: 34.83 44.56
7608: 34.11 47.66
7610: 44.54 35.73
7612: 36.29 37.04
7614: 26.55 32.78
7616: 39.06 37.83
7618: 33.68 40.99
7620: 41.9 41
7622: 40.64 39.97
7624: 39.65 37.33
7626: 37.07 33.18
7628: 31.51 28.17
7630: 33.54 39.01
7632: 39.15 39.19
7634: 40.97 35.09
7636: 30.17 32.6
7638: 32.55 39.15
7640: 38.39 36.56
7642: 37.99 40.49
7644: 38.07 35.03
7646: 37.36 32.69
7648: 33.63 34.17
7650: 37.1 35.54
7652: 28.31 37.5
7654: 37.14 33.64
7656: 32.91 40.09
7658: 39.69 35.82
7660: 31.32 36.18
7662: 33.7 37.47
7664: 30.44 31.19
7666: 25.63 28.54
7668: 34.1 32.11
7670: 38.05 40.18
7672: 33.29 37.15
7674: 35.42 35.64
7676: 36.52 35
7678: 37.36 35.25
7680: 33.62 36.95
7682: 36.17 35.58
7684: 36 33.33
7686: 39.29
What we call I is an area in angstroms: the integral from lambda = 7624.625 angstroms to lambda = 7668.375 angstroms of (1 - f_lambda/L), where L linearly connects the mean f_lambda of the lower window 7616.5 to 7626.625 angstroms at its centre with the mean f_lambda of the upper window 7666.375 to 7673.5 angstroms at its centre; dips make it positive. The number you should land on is 2.05 angstroms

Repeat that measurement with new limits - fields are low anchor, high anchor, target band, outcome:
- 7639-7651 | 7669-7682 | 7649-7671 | 1.2 angstroms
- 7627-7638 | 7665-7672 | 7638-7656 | -1.0 angstroms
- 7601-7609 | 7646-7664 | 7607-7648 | -0.1 angstroms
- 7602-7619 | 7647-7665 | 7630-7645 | -0.4 angstroms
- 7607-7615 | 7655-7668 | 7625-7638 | 0.4 angstroms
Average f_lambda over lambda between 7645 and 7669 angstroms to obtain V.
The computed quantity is 34.1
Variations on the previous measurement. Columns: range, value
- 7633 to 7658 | 35.9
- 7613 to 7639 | 36.2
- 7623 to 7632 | 35.4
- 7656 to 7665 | 35.2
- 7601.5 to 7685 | 36.1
